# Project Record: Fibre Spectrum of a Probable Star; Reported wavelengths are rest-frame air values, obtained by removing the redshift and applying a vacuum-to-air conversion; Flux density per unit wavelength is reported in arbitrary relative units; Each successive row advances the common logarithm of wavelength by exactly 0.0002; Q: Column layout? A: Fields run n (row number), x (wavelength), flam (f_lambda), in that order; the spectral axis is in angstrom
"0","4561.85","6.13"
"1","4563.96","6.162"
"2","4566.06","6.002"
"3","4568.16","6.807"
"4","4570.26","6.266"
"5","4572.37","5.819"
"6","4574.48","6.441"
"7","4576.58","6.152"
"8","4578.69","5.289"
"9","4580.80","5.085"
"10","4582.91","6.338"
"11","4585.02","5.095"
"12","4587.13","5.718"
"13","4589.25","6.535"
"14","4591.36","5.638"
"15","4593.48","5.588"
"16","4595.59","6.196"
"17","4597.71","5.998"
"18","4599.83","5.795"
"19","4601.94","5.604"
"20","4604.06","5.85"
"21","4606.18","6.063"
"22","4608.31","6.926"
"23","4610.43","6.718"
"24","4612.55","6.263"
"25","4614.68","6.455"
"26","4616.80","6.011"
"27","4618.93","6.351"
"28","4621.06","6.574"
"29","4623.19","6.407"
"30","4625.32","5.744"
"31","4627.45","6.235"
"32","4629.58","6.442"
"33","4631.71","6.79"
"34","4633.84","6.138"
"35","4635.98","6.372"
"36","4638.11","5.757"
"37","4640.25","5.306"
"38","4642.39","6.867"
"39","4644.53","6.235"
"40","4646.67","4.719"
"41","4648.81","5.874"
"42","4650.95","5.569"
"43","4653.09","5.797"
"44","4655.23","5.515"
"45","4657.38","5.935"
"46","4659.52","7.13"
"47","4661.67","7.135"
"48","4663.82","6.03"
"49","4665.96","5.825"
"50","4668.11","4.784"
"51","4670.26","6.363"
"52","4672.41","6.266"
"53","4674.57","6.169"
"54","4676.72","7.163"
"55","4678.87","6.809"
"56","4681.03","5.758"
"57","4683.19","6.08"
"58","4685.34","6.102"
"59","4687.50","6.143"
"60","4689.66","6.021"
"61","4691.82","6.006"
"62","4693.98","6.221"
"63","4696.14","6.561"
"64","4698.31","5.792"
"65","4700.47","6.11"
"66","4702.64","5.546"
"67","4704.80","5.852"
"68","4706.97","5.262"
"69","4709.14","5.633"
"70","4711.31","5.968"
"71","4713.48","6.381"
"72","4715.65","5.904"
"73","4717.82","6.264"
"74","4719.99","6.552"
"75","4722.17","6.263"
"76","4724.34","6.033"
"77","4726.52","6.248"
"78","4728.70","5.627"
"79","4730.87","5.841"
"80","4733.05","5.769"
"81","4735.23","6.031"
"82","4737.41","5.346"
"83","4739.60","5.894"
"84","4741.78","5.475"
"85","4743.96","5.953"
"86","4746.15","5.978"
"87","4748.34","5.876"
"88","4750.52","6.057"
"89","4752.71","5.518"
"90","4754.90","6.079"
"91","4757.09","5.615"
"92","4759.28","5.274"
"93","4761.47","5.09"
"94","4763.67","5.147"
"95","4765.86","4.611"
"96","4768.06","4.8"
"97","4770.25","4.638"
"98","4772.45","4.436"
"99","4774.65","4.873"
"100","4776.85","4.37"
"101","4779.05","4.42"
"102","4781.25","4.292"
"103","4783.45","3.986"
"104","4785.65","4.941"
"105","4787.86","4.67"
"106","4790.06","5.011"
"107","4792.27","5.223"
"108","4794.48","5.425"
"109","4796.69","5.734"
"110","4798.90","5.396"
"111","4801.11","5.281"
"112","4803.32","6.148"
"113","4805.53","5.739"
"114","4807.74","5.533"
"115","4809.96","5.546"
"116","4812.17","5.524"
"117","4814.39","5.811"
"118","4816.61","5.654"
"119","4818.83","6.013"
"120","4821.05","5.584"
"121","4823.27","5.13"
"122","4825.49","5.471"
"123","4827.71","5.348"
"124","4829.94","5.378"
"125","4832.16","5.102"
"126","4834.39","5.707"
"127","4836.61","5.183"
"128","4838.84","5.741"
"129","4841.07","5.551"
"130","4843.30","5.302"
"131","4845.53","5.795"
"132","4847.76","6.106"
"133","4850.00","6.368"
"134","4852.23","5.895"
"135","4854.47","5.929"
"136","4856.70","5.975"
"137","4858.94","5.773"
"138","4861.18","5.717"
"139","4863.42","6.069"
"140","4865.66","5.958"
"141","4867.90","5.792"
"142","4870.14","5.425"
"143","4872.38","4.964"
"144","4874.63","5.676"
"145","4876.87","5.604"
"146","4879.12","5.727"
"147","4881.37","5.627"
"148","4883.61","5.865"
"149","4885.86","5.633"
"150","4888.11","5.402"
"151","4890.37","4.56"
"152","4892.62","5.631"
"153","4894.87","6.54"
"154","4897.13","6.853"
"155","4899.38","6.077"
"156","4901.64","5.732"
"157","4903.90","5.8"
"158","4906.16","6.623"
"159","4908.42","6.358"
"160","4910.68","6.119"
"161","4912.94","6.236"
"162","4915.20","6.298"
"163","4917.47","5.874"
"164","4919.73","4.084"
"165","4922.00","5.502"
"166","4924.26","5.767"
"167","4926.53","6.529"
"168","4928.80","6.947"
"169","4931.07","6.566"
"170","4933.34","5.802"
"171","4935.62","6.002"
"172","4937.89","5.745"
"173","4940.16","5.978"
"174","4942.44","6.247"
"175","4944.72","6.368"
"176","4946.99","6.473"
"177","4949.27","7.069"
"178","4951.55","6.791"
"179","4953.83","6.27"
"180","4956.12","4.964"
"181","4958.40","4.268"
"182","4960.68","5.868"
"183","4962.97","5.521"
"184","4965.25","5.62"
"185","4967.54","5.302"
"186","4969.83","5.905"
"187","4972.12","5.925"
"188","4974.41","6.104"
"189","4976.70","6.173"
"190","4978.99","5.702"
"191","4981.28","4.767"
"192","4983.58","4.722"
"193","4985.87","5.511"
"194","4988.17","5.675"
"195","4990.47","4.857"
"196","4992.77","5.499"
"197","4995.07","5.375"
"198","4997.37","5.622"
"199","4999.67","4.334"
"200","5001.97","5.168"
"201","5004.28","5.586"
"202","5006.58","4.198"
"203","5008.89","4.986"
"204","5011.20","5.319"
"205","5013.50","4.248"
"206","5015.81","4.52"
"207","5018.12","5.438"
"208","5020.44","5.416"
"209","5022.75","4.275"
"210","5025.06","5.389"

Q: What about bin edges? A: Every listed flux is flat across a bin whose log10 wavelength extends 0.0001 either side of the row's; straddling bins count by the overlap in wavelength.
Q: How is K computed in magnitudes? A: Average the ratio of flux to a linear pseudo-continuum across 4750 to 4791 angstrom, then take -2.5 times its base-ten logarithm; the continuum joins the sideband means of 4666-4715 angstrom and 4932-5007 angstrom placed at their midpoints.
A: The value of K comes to 0.20 mag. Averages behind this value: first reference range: 6.04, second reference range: 5.63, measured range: 4.92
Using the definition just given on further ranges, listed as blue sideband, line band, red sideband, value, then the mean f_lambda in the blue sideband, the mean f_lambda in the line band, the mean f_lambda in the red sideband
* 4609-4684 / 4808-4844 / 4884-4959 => 0.102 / 6.16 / 5.5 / 5.98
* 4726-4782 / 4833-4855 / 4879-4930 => -0.011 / 5.35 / 5.74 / 5.91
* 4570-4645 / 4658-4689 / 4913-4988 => -0.040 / 6.08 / 6.26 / 5.84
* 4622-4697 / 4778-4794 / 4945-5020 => 0.243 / 6.12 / 4.68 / 5.44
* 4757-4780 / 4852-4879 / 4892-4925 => -0.021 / 4.81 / 5.73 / 5.97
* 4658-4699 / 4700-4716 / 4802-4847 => 0.051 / 6.23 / 5.82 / 5.57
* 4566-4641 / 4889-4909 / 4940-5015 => -0.069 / 6.08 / 6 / 5.52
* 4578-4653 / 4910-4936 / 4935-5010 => -0.061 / 6.02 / 5.97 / 5.59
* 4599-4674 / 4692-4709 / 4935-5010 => 0.021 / 6.11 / 5.9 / 5.59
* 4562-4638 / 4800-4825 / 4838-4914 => 0.051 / 6.11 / 5.63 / 5.84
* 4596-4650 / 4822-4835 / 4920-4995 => 0.113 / 6.14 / 5.35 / 5.8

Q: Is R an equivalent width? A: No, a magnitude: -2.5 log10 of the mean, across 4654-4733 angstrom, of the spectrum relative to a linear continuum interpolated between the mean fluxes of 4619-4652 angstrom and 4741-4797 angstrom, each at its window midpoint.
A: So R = -0.079 mag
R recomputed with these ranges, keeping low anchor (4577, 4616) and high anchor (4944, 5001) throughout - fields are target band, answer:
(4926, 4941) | -0.103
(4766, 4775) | 0.237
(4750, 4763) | 0.047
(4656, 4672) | -0.048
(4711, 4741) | -0.030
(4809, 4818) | 0.022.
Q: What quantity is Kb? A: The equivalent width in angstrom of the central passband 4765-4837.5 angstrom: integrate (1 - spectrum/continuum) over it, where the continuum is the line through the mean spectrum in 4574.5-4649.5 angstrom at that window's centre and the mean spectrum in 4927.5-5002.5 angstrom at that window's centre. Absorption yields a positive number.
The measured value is 8.52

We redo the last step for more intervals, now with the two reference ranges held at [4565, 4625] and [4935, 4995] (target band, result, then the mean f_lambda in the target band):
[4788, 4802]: 1.4 angstrom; 5.3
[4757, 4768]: 1.6 angstrom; 5.07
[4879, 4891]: 0.7 angstrom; 5.48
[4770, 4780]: 2.3 angstrom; 4.54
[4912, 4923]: 0.4 angstrom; 5.59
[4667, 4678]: -0.3 angstrom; 6.16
